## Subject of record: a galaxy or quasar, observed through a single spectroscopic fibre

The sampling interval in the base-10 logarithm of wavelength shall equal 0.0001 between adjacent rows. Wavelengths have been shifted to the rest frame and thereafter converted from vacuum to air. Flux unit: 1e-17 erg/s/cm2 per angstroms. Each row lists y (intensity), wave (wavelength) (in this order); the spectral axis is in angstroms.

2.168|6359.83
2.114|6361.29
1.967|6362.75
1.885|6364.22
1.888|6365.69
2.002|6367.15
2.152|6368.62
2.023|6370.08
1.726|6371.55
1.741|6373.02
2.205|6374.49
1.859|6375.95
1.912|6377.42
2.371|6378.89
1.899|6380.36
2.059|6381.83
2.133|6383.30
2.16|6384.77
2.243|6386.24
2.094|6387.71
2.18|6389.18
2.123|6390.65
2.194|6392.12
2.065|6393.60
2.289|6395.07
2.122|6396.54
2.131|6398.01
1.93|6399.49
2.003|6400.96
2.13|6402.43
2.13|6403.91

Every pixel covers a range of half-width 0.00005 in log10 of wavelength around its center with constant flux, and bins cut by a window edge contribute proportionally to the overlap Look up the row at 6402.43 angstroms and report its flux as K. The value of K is 2.13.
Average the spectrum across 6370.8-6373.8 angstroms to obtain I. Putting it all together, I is 1.74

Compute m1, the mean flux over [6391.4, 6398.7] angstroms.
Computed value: 2.16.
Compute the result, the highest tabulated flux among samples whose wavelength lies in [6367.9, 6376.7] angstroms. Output 2.205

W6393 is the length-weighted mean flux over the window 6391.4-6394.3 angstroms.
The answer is 2.12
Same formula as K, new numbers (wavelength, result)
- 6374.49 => 2.205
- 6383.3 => 2.133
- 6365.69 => 1.888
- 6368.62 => 2.152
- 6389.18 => 2.18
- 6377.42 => 1.912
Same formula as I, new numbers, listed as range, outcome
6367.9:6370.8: 2.09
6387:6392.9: 2.15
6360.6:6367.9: 1.97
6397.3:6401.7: 2.02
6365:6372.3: 1.96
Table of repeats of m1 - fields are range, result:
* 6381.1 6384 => 2.1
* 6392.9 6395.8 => 2.18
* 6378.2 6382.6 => 2.11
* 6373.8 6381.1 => 2.05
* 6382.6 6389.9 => 2.16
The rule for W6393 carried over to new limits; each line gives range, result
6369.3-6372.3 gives 1.88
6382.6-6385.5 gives 2.15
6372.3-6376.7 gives 1.94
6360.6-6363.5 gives 2.04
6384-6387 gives 2.2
